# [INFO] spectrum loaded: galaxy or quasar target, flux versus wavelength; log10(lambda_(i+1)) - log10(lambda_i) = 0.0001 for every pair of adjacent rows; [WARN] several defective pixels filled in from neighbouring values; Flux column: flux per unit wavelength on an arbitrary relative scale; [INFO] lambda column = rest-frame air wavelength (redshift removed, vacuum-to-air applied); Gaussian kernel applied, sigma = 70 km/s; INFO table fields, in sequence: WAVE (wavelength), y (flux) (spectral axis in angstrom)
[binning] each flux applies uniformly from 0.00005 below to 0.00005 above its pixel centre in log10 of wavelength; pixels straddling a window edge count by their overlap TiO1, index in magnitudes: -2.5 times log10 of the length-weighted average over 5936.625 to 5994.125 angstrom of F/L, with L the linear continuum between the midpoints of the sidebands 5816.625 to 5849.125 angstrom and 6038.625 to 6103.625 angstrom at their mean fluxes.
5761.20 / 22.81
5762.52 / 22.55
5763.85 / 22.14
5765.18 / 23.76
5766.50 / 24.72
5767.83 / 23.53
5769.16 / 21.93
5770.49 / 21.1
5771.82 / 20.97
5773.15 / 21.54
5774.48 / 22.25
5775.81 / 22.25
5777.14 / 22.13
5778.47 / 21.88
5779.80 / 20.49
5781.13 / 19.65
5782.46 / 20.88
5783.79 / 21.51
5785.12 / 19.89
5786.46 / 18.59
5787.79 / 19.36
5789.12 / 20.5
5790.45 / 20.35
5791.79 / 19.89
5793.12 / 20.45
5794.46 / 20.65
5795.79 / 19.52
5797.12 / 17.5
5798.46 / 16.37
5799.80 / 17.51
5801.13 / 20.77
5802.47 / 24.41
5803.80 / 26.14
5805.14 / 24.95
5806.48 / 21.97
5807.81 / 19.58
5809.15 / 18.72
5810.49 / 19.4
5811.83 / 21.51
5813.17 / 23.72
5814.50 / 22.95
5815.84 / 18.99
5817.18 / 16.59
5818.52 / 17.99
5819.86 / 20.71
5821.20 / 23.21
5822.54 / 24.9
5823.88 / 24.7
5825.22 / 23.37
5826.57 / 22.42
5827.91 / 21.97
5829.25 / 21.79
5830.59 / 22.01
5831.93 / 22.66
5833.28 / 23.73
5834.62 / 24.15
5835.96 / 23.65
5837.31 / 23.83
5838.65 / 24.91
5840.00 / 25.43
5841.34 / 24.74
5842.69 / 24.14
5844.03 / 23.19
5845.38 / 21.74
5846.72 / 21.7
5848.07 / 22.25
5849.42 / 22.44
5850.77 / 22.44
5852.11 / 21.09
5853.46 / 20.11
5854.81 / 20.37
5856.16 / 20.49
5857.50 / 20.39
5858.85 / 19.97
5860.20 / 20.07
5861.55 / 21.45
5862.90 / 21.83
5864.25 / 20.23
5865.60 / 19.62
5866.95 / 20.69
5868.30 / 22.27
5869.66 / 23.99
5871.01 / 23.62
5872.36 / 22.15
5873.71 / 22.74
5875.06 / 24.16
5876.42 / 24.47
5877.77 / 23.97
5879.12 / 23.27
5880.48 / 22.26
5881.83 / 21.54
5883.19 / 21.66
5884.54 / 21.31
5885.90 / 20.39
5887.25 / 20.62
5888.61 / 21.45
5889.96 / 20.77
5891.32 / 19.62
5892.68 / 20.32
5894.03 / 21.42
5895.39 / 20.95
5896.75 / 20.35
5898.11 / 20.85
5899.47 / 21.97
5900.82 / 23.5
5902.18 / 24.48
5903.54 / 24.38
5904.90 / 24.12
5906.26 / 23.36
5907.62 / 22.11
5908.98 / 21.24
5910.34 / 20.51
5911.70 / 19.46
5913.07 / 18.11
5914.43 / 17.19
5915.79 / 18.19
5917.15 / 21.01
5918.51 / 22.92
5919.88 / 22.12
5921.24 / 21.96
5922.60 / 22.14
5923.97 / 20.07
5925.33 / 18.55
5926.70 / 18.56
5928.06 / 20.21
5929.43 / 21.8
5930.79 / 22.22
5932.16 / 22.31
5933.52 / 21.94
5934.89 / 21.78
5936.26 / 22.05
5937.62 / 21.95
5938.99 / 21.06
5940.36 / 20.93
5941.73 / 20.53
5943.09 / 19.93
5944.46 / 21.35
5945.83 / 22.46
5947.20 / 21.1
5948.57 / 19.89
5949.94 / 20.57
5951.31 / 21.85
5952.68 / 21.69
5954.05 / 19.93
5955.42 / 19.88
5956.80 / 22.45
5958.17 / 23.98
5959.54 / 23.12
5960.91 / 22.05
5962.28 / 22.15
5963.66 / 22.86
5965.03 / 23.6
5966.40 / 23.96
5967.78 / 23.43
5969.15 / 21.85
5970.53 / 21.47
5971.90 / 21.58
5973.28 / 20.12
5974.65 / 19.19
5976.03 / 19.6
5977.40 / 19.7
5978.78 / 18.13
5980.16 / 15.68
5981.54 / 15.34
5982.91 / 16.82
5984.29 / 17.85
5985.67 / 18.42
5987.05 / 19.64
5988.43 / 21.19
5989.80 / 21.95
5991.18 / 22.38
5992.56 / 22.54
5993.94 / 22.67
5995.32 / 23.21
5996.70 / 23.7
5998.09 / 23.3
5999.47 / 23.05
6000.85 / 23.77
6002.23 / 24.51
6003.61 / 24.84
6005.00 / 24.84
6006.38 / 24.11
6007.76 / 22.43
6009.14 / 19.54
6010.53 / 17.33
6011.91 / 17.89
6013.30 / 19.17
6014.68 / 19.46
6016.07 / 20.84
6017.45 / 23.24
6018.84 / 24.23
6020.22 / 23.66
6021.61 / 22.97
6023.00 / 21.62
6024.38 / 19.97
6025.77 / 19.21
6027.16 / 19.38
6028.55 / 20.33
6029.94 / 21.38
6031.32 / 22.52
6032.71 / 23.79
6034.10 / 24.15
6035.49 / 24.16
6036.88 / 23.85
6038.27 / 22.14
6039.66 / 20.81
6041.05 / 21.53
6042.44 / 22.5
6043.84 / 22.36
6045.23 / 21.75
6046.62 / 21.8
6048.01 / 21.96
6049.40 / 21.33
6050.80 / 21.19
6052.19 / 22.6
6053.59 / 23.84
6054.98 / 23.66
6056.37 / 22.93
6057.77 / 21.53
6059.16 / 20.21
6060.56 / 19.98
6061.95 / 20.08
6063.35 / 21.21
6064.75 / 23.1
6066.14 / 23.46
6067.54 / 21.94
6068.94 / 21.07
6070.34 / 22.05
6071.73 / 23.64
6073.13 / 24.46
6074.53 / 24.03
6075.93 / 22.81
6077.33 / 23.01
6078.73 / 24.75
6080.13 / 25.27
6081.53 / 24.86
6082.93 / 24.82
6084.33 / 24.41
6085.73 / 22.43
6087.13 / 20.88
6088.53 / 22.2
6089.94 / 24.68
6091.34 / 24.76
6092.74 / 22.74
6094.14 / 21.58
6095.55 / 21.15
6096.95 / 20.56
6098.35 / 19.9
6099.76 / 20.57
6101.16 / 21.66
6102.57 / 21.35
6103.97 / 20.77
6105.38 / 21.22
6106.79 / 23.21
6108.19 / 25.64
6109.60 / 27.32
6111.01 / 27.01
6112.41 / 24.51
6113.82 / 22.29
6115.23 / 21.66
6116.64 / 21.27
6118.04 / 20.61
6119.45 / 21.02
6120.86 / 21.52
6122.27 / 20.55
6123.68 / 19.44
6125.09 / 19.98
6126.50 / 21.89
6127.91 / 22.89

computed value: 0.08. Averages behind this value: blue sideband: 22.8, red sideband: 22.4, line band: 20.9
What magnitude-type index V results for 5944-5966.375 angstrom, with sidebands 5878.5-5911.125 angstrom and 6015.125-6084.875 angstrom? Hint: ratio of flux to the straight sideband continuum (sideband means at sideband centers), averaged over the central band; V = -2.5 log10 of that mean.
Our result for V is 0.01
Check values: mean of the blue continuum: 21.8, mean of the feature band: 21.9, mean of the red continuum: 22.4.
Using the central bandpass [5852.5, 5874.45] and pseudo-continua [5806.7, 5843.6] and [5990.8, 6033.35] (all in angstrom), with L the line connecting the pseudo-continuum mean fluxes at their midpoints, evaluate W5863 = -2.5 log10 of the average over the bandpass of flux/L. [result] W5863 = 0.05 mag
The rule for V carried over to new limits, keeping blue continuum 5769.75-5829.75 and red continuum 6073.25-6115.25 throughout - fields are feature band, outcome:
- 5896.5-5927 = 0.030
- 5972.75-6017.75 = 0.082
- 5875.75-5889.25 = -0.024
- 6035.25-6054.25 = 0.026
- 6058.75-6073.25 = 0.051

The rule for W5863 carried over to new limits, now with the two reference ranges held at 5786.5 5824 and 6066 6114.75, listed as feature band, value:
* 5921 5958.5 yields 0.034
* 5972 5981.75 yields 0.190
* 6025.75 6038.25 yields 0.016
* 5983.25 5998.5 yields 0.043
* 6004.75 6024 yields 0.049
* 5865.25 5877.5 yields -0.073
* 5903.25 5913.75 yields 0.001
